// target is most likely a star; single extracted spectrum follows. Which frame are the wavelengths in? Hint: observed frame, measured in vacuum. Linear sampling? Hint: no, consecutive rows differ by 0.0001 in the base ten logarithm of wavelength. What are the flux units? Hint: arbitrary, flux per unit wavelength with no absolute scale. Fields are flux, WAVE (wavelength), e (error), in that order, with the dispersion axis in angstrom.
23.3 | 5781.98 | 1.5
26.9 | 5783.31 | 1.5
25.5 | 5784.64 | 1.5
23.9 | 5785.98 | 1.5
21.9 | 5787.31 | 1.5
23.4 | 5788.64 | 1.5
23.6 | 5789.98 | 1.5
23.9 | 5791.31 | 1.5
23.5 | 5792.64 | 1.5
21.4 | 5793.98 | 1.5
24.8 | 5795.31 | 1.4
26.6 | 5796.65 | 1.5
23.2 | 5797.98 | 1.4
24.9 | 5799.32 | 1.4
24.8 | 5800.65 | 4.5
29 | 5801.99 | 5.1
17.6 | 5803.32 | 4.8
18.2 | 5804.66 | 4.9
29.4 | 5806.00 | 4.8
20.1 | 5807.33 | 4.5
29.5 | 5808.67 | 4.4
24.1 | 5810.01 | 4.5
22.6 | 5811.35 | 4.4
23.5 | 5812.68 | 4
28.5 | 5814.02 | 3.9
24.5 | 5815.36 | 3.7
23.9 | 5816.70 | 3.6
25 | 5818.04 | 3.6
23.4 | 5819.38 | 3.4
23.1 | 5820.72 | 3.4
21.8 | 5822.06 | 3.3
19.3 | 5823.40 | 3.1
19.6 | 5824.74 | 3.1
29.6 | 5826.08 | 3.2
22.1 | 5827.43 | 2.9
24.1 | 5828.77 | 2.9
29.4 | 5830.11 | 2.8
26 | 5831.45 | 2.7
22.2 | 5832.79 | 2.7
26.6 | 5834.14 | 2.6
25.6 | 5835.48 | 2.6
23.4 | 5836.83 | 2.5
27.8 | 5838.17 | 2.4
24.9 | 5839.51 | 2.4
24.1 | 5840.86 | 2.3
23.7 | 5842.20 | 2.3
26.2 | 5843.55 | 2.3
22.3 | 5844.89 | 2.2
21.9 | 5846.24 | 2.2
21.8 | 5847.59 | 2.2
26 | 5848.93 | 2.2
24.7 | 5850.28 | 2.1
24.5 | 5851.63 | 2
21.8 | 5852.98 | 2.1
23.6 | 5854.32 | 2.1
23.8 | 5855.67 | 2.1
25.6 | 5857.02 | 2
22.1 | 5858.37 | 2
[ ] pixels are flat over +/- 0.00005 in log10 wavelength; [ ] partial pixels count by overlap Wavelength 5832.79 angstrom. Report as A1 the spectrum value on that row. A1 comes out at 22.2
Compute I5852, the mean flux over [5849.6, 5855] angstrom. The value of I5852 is 23.6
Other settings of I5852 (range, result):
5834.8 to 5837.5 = 24.5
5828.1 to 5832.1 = 26.5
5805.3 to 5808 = 24.7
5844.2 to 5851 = 23.4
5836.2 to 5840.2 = 25.4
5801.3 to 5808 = 22.9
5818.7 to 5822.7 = 22.8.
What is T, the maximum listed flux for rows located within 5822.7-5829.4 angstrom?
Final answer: 29.6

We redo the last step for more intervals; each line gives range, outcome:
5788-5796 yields 24.8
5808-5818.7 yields 29.5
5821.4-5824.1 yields 21.8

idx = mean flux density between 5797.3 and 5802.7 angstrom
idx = 25.4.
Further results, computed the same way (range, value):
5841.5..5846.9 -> 23.5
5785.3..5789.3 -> 23.1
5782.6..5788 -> 24.5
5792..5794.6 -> 22.4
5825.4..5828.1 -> 25.8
